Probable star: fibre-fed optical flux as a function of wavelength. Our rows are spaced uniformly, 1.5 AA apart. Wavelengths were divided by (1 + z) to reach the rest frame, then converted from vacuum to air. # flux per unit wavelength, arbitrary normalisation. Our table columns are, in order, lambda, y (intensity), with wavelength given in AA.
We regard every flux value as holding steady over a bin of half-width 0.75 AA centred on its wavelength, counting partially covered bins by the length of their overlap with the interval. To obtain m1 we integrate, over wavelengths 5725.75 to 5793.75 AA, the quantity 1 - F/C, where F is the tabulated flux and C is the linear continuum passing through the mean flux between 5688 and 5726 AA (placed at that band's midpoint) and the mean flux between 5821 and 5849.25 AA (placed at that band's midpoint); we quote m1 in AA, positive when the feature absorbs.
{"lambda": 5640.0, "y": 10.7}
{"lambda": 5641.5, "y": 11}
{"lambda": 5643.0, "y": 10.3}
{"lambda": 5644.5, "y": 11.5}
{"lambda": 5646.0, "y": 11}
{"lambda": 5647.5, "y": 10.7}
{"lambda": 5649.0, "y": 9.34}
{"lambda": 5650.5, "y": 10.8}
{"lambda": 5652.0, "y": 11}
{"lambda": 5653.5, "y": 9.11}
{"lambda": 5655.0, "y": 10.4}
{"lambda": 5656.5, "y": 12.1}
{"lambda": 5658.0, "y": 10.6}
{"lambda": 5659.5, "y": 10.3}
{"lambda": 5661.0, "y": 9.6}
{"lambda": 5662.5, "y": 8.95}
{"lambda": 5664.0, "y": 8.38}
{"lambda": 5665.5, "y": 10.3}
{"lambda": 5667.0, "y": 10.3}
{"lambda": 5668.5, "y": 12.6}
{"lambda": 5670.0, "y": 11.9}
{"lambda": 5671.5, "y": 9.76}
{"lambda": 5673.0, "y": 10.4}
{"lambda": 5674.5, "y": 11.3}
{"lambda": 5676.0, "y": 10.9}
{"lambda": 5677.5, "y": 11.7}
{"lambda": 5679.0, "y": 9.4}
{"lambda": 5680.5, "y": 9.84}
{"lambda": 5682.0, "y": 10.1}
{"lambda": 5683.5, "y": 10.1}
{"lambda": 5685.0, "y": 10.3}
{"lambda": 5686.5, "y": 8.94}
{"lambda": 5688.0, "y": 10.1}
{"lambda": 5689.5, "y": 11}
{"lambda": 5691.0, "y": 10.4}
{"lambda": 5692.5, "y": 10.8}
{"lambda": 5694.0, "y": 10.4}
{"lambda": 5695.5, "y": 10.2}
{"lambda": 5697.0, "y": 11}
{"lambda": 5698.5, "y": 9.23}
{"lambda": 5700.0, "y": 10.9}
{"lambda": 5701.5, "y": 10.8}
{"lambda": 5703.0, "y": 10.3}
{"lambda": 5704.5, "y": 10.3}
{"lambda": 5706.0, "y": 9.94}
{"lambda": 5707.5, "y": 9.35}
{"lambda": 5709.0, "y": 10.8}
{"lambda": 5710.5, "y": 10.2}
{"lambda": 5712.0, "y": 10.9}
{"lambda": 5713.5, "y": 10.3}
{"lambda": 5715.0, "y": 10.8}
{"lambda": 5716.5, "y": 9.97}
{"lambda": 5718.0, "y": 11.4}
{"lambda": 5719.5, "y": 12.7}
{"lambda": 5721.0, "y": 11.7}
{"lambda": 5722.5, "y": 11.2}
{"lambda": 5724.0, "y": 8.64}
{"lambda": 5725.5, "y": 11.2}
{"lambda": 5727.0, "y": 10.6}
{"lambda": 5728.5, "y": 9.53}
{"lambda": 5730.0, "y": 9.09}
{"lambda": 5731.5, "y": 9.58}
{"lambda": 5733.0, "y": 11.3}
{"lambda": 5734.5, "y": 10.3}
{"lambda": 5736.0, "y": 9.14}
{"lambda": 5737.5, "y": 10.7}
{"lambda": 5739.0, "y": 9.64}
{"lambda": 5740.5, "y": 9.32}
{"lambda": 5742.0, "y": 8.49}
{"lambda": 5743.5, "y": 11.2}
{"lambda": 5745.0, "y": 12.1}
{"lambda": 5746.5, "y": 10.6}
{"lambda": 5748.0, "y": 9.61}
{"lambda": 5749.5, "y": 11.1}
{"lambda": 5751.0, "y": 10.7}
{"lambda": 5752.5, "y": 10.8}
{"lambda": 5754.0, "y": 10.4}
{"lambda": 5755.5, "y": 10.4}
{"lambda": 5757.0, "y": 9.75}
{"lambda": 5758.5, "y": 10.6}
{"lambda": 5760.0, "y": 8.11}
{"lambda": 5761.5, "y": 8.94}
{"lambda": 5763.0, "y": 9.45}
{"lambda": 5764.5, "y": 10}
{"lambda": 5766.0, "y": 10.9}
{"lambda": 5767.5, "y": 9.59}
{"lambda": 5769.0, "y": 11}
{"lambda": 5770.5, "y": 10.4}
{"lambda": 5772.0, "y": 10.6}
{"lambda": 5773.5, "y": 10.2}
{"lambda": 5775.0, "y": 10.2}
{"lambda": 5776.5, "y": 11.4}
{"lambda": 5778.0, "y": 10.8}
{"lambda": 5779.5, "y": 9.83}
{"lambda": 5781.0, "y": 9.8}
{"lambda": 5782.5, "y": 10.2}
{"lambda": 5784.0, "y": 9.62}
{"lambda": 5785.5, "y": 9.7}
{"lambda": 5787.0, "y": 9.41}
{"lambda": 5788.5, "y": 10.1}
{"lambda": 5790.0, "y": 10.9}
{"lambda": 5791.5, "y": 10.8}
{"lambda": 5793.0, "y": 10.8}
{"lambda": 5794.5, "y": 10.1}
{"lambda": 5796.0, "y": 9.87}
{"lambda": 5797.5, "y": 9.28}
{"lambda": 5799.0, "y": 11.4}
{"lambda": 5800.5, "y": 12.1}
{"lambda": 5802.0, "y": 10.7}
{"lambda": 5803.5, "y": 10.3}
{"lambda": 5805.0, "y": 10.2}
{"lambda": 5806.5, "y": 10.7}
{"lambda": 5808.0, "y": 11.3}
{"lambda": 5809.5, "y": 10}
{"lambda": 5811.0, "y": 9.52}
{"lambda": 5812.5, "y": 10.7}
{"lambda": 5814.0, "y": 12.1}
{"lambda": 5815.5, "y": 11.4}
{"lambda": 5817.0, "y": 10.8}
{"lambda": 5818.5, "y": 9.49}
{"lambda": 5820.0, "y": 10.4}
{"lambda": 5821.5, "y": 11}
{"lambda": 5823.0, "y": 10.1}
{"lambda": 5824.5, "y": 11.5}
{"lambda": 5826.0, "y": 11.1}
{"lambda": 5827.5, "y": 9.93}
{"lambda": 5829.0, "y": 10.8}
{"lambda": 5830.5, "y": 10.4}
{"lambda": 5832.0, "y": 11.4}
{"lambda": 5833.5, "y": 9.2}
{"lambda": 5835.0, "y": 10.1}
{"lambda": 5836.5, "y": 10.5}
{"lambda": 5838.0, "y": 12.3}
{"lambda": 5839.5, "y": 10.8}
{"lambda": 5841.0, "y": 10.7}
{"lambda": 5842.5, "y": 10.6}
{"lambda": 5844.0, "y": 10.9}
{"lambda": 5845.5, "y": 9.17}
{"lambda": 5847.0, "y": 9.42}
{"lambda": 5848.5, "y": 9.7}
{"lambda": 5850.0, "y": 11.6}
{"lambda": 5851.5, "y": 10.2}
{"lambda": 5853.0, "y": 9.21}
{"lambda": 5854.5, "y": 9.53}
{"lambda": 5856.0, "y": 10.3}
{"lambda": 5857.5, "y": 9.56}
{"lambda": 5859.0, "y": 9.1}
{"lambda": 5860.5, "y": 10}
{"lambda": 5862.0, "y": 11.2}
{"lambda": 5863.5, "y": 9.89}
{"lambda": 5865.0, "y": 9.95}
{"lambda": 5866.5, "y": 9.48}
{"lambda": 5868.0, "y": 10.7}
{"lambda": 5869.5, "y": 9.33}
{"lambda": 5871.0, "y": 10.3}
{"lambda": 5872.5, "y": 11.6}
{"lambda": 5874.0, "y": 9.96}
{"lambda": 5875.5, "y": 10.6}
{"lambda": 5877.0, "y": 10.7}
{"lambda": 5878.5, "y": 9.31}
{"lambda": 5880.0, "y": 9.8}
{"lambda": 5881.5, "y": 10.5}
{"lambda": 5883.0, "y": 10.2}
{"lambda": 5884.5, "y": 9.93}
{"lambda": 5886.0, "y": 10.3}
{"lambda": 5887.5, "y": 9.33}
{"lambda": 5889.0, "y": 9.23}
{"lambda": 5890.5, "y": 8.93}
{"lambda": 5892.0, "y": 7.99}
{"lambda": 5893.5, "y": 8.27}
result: 2.3 AA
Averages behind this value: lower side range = 10.6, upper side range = 10.5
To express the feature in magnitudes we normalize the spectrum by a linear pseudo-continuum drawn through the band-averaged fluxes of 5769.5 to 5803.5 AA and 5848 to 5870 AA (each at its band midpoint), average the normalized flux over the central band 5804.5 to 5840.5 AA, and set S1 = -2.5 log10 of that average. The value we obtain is -0.05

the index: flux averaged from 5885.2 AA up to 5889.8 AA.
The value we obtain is 9.62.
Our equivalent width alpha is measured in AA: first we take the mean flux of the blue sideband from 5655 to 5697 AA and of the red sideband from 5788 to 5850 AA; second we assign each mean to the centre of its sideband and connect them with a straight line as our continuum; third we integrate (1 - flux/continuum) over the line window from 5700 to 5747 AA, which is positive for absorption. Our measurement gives 0.3 AA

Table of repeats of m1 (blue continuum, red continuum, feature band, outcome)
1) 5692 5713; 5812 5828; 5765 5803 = 0.97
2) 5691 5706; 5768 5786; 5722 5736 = 0.38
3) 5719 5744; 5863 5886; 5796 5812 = -0.52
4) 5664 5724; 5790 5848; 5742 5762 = 0.51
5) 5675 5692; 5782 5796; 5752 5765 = 0.50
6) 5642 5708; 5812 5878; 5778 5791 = 0.48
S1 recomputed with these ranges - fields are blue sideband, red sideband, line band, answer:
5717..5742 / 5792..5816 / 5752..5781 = 0.034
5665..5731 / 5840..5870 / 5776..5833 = -0.035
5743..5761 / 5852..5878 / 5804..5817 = -0.051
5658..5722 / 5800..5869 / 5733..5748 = 0.026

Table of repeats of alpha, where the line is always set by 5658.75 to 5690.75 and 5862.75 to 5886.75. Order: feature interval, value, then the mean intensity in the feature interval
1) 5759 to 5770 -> 0.5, 9.75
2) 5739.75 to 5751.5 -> -0.2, 10.4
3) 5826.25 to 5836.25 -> -0.2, 10.4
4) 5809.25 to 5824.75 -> -0.7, 10.6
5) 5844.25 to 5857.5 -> 0.3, 9.91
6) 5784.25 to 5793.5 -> 0.0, 10.2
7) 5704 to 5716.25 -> 0.0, 10.3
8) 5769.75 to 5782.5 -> -0.2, 10.4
